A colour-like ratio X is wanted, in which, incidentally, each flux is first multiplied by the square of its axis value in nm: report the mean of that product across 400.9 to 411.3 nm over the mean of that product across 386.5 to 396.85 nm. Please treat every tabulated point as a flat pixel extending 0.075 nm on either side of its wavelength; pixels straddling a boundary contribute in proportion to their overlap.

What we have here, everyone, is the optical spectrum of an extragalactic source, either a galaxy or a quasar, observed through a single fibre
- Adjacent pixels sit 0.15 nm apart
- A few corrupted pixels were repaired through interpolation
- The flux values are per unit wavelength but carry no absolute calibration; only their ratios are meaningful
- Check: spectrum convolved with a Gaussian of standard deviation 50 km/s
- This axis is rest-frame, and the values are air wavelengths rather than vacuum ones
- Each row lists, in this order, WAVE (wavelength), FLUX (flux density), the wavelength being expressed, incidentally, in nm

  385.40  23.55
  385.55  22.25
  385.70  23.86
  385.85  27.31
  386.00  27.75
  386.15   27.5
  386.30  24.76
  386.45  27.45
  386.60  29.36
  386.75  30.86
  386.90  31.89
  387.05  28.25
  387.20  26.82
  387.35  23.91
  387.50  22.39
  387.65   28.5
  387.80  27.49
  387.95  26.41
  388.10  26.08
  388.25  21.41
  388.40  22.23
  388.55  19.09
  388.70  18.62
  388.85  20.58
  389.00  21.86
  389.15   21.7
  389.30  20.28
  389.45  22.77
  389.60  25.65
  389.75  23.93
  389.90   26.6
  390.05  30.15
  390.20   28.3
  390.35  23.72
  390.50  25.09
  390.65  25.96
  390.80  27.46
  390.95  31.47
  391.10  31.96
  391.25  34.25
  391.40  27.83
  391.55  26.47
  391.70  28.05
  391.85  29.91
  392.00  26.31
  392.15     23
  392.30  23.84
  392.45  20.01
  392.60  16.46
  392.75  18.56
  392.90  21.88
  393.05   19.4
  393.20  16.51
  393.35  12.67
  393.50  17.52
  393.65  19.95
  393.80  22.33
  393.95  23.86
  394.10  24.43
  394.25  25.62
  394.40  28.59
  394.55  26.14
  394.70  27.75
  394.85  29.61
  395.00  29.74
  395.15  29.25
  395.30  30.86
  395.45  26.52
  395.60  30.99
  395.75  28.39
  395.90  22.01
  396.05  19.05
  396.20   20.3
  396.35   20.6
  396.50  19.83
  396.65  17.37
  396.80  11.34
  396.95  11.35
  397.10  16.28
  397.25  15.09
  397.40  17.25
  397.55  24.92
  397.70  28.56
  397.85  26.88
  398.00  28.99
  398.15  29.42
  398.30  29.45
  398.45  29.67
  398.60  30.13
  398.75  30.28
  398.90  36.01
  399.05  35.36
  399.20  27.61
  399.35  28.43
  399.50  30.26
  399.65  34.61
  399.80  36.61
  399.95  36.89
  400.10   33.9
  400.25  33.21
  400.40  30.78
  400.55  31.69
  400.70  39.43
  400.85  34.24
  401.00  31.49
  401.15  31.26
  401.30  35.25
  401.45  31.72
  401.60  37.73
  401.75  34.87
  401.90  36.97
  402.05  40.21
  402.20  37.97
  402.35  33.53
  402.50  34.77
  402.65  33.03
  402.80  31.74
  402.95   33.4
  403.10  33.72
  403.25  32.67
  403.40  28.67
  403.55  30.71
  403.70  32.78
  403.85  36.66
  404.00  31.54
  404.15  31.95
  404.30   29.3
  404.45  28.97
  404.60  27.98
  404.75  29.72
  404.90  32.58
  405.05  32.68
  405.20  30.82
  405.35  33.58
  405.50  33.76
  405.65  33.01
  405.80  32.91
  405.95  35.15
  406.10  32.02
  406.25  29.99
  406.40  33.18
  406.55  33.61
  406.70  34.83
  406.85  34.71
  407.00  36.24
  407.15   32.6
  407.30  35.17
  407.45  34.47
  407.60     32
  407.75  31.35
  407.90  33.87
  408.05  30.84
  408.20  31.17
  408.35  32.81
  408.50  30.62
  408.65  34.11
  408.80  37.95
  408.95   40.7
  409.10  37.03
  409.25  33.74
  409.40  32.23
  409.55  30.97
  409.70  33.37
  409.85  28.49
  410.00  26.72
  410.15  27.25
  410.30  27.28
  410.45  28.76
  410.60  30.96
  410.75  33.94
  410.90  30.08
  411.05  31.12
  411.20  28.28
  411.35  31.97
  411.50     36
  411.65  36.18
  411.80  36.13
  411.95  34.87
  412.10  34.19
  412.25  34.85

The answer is 1.4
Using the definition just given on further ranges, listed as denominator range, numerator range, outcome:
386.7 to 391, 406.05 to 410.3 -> 1.44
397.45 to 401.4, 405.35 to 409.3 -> 1.11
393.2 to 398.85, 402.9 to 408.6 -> 1.43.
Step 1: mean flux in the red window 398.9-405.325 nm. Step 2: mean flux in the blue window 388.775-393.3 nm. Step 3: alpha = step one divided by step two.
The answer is 1.34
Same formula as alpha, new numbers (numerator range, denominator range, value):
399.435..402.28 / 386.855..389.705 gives 1.45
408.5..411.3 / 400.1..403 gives 0.92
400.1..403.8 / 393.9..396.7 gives 1.33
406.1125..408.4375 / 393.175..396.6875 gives 1.38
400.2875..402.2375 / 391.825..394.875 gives 1.56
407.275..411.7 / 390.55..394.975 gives 1.32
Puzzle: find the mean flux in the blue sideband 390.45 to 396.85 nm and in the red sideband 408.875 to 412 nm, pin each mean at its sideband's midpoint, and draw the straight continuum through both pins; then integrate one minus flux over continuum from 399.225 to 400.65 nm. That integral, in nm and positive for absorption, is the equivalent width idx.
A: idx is -0.30 nm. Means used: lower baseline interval 24.2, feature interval 32.9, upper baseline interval 32.2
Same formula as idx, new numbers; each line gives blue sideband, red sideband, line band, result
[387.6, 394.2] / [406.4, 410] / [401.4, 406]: -0.320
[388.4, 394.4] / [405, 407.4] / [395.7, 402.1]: 0.087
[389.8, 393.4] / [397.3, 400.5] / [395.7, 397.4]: 0.619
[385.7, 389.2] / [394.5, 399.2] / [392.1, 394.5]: 0.407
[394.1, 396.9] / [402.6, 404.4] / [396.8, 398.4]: 0.256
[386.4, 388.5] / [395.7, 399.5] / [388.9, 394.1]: 0.341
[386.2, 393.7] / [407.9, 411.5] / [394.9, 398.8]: 0.444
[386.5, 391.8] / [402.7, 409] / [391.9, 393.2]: 0.297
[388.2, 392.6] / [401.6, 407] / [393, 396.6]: 0.491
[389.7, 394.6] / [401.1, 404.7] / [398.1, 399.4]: -0.040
